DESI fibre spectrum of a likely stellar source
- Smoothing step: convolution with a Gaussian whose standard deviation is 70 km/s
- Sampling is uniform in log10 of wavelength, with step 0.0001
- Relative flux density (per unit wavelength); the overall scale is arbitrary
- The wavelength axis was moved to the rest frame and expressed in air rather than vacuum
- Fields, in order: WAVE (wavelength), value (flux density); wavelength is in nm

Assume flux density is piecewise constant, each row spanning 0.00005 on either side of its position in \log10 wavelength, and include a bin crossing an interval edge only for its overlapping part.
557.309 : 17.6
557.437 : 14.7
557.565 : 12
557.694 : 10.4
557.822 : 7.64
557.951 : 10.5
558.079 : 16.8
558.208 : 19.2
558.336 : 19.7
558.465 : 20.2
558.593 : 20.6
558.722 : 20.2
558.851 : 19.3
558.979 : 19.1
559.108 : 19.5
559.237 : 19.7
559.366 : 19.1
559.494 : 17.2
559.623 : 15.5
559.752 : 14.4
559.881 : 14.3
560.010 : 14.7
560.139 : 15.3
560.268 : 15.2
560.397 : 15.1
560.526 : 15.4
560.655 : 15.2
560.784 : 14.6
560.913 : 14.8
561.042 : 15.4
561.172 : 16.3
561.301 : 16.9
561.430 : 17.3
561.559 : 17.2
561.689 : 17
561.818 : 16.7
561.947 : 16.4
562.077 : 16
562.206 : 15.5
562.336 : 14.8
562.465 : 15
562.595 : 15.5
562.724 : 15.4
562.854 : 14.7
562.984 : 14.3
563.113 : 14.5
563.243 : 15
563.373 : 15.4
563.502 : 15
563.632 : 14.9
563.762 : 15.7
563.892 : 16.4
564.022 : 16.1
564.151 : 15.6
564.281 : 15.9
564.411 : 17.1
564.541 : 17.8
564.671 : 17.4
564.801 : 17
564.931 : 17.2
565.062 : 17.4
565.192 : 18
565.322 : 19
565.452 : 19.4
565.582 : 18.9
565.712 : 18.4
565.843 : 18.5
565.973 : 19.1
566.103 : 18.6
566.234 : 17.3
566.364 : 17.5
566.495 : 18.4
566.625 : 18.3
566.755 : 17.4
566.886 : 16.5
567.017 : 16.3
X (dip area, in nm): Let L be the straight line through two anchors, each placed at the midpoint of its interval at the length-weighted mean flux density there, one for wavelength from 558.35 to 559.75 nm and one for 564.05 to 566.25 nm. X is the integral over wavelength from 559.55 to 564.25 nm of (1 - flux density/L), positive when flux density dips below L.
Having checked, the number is 0.732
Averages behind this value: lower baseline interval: 18.9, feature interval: 15.5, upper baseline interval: 17.8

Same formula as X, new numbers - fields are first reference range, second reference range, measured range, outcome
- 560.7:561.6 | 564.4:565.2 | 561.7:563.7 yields 0.15 nm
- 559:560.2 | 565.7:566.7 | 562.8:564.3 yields 0.20 nm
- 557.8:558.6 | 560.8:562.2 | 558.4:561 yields -0.08 nm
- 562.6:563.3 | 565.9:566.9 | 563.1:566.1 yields -0.12 nm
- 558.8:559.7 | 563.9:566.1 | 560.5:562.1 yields 0.18 nm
